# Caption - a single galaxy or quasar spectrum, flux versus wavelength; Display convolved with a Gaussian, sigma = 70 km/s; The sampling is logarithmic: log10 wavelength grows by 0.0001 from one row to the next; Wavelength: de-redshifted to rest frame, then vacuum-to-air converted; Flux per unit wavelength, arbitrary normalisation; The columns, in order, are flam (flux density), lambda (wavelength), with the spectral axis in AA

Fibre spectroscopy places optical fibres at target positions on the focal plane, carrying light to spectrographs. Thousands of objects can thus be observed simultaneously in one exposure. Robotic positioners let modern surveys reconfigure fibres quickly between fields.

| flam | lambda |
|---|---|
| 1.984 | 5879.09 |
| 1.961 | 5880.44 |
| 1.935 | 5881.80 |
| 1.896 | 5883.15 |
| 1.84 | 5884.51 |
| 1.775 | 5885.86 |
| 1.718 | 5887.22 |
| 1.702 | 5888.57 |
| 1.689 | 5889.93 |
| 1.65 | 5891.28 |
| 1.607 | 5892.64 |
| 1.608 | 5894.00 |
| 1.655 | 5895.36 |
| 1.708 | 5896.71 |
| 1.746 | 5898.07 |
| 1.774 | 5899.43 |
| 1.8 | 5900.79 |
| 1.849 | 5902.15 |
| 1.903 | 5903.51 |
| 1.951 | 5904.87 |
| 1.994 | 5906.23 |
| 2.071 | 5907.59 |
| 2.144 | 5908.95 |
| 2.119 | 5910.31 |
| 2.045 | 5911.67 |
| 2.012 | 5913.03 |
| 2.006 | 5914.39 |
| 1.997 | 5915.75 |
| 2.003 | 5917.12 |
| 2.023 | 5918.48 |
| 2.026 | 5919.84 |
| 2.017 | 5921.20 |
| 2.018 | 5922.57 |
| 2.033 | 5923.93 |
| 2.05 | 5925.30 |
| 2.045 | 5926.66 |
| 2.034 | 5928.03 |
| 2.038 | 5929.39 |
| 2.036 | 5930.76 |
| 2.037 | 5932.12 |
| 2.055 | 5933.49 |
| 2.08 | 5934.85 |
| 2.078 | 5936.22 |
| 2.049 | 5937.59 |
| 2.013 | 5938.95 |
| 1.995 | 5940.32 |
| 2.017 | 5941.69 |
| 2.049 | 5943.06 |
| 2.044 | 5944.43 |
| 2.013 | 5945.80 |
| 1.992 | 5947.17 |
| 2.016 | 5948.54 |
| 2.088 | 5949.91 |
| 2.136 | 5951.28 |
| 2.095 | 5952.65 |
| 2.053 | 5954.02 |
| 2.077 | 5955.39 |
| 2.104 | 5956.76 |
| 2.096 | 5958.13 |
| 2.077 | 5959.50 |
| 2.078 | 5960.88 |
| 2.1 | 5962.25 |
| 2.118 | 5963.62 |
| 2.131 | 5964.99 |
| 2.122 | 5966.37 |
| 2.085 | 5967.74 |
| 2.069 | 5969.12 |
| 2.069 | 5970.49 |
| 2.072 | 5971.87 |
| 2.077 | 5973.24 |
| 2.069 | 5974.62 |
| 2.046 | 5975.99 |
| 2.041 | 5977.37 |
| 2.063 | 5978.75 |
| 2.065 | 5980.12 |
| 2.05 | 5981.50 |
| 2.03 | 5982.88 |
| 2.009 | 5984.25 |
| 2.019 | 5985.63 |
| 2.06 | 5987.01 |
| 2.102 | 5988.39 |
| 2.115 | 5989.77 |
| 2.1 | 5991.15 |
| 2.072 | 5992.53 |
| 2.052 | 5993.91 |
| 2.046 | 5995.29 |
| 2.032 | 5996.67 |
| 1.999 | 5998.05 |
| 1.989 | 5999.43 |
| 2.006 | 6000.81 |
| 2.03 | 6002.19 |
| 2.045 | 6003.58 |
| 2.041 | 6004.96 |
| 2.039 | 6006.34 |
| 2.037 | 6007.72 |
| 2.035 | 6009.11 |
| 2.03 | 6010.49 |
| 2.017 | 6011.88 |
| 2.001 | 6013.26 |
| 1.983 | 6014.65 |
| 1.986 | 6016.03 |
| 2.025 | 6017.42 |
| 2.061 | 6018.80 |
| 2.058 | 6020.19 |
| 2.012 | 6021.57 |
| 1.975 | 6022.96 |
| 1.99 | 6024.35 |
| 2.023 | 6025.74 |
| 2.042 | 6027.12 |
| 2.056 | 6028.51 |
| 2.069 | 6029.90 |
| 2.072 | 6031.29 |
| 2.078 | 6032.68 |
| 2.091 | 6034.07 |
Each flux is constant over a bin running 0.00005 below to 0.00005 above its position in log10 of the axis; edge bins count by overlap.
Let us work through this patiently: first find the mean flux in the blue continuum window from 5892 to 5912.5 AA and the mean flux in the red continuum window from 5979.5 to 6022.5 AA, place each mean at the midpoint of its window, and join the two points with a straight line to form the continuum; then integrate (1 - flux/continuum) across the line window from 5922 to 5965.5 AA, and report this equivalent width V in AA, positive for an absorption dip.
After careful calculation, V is -2.68 AA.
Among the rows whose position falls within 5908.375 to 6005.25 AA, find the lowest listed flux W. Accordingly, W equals 1.989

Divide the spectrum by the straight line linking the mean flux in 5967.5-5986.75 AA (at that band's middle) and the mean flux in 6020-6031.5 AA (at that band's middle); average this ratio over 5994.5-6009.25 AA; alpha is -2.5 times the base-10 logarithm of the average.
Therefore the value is 0.01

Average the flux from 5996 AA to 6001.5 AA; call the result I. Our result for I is 2.01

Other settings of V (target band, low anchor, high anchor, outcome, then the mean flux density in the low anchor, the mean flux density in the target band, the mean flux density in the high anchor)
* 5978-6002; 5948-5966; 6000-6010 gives 0.0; 2.09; 2.05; 2.03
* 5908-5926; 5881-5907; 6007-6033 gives -2.1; 1.78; 2.04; 2.03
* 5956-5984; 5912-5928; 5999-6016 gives -0.8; 2.02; 2.08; 2.02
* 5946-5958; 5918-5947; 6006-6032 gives -0.2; 2.03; 2.07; 2.03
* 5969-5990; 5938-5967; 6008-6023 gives -0.1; 2.07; 2.06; 2.02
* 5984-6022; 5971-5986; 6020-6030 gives 0.0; 2.05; 2.04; 2.02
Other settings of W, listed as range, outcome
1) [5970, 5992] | 2.009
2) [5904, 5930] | 1.951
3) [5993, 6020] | 1.983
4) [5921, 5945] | 1.995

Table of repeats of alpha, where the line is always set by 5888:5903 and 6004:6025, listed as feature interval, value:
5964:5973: -0.104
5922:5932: -0.139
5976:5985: -0.061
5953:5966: -0.119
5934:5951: -0.116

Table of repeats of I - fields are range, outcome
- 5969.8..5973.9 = 2.08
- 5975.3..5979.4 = 2.05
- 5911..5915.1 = 2.02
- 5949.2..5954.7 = 2.09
